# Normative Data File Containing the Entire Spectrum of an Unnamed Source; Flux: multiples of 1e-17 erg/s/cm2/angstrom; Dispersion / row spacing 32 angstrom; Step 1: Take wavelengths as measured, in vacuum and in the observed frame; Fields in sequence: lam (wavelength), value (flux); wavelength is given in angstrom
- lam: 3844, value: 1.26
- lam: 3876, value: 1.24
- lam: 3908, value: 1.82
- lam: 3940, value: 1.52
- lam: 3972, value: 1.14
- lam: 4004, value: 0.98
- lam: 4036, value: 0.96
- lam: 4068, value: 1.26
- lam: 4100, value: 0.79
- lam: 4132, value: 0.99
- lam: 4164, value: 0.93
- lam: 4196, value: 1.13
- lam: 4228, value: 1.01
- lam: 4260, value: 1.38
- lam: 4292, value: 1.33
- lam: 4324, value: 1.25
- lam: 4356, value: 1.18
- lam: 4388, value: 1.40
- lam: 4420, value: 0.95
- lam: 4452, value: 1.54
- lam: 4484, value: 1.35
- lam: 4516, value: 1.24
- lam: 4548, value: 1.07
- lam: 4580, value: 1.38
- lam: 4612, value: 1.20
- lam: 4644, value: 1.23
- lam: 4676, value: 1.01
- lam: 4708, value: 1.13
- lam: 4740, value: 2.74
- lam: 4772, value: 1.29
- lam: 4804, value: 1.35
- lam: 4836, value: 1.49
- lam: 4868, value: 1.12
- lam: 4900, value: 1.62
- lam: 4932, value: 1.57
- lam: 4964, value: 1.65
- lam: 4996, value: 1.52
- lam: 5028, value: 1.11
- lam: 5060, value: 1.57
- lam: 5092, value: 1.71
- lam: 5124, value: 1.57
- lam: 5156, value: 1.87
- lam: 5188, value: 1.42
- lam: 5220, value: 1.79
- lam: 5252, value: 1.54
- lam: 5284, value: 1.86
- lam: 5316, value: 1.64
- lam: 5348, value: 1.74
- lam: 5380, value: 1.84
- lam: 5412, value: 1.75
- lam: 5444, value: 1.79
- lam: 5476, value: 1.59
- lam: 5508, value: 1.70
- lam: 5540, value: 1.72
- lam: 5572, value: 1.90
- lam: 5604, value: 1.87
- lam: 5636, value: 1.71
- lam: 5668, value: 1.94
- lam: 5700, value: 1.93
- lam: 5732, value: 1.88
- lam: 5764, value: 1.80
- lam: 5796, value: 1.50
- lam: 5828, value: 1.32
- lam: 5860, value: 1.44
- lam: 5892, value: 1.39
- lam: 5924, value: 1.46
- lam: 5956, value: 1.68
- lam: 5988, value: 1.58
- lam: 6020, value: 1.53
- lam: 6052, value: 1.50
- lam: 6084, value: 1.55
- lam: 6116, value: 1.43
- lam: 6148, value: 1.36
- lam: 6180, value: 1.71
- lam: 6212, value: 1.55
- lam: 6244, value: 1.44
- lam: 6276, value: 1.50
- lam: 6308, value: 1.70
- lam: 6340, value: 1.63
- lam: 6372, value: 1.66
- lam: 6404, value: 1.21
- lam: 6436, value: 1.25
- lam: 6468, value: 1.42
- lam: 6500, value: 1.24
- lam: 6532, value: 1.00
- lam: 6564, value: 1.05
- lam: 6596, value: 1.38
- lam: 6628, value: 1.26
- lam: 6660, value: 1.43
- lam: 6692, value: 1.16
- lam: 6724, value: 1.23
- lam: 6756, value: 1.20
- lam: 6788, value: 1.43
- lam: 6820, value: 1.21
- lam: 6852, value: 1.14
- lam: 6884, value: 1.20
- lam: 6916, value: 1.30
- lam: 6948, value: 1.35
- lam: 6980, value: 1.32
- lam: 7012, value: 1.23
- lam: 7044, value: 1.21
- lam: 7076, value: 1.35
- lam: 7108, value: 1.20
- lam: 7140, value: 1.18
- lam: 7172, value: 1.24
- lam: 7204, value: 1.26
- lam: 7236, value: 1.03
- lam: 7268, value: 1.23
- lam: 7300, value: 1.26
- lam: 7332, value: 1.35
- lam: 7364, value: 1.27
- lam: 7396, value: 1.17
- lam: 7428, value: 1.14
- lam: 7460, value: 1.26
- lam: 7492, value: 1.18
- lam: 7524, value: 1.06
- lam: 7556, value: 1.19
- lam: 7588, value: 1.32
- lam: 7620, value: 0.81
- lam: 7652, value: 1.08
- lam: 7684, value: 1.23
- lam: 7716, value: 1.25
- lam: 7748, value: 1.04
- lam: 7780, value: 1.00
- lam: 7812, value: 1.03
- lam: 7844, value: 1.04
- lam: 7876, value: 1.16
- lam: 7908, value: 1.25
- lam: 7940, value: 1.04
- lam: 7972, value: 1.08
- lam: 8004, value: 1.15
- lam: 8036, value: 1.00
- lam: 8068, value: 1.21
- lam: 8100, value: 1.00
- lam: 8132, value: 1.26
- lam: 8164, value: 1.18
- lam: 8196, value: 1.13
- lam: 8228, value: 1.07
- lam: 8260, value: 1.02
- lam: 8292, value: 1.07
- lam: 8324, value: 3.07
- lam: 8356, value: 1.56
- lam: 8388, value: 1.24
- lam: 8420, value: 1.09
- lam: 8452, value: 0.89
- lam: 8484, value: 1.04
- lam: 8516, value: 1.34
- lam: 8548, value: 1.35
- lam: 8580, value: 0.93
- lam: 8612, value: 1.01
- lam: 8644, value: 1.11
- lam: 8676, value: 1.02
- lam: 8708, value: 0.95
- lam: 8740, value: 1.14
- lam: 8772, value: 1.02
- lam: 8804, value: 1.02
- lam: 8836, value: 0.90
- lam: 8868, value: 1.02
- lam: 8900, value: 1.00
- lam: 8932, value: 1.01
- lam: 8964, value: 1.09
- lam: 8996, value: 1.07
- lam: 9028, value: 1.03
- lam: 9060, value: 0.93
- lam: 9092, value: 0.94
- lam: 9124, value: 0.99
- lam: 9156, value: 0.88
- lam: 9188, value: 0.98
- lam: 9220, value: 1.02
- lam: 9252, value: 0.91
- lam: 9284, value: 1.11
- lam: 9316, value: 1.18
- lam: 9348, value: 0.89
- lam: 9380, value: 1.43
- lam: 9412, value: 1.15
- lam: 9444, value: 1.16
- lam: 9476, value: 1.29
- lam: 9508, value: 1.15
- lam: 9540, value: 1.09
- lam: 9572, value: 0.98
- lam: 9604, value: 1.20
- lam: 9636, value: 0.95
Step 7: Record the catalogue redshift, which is 0.27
